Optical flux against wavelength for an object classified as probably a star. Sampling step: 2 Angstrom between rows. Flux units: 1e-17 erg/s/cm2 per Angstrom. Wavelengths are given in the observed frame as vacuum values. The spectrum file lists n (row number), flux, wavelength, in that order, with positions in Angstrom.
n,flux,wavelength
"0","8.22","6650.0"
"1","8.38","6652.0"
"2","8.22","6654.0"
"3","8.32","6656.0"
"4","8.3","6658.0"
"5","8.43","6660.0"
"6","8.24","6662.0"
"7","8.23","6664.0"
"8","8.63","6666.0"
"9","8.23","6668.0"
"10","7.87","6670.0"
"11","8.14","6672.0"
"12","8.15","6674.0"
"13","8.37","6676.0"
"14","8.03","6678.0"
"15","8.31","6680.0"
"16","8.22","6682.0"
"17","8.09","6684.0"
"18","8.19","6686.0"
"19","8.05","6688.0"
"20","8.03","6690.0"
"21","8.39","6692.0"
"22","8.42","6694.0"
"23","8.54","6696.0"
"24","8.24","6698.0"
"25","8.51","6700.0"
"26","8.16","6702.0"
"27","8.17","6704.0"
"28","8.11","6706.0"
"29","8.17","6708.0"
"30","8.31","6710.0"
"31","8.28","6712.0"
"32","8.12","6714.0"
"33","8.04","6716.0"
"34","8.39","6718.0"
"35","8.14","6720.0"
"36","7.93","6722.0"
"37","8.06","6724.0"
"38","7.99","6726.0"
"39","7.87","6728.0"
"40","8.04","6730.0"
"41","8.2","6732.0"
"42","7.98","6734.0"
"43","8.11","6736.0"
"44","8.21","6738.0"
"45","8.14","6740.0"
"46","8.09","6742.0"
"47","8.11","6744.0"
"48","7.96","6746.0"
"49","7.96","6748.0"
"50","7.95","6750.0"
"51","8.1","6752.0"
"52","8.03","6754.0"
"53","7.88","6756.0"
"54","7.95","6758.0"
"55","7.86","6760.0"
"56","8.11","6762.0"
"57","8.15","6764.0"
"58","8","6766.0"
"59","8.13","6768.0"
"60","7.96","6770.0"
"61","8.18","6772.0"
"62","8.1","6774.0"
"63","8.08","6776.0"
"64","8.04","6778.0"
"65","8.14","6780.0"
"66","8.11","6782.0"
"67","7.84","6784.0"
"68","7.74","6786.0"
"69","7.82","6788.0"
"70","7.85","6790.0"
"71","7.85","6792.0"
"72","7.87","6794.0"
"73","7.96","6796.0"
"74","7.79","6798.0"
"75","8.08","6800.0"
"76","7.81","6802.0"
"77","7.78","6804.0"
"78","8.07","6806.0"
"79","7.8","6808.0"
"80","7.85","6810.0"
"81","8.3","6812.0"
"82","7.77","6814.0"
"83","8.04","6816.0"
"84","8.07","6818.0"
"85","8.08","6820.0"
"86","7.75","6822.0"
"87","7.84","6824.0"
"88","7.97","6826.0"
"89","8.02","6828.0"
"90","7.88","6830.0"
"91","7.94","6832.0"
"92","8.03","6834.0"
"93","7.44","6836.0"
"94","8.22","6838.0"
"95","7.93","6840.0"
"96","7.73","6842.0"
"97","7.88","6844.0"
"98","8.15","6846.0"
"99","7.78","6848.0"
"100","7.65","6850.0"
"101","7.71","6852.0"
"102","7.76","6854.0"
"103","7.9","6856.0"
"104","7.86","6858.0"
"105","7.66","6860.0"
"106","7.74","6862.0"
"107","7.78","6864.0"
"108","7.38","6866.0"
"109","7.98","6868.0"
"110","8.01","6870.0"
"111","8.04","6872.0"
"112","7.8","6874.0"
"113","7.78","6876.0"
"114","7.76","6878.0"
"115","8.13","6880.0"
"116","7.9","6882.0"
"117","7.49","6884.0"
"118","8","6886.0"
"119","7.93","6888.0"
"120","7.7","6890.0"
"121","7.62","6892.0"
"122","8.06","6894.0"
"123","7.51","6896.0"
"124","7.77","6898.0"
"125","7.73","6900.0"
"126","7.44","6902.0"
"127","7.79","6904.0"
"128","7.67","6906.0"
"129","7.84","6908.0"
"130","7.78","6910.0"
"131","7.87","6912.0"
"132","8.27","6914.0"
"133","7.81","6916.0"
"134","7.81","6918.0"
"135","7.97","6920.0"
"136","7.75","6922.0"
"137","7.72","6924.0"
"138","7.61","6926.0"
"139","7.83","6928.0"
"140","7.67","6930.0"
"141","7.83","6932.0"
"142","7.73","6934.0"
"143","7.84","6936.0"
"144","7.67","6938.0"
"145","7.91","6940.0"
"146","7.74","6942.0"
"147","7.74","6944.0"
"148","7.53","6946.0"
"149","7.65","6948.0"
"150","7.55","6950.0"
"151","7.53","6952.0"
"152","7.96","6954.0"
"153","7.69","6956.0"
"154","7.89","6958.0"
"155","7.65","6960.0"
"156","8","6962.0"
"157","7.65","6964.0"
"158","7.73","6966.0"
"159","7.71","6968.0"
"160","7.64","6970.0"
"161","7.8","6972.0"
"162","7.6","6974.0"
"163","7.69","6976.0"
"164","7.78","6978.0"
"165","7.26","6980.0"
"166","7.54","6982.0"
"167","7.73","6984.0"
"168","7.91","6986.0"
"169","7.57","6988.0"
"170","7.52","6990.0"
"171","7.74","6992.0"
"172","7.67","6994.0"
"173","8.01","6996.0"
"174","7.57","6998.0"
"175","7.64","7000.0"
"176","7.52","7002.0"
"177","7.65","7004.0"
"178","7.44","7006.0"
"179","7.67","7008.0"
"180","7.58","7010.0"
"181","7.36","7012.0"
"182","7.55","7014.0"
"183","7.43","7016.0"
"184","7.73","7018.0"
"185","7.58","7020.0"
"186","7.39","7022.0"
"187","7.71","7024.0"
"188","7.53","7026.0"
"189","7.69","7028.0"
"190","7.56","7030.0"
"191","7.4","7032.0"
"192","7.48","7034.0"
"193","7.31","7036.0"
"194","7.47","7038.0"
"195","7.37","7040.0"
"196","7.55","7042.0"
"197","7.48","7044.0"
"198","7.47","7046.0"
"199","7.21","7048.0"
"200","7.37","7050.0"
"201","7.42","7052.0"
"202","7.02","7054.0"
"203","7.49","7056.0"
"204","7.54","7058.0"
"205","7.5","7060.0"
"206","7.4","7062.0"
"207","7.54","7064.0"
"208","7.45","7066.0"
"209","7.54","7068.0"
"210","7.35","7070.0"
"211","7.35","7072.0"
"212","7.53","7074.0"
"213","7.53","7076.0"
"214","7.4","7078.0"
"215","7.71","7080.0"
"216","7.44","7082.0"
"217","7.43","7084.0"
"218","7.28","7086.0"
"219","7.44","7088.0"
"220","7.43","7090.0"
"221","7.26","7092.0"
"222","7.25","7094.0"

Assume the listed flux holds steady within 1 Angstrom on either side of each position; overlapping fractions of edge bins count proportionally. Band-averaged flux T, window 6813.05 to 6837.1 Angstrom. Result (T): 7.9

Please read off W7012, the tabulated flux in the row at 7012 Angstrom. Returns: 7.36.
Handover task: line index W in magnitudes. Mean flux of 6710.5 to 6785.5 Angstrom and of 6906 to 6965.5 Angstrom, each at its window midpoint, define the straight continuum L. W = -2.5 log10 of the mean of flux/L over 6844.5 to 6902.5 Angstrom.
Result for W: 0.01 mag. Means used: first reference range 8.06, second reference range 7.77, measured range 7.8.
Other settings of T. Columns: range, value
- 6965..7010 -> 7.65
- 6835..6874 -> 7.82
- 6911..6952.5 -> 7.77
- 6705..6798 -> 8.04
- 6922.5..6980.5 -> 7.71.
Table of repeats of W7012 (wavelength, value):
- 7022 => 7.39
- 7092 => 7.26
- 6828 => 8.02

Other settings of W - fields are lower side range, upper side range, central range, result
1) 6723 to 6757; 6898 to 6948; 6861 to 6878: 0.01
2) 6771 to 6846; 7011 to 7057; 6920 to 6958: -0.01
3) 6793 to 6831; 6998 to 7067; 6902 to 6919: -0.01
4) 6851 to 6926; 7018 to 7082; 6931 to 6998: -0.01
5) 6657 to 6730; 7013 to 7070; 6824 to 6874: 0.00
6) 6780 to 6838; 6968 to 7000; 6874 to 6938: 0.00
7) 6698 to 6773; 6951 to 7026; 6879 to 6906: 0.01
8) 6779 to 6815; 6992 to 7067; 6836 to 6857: 0.00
